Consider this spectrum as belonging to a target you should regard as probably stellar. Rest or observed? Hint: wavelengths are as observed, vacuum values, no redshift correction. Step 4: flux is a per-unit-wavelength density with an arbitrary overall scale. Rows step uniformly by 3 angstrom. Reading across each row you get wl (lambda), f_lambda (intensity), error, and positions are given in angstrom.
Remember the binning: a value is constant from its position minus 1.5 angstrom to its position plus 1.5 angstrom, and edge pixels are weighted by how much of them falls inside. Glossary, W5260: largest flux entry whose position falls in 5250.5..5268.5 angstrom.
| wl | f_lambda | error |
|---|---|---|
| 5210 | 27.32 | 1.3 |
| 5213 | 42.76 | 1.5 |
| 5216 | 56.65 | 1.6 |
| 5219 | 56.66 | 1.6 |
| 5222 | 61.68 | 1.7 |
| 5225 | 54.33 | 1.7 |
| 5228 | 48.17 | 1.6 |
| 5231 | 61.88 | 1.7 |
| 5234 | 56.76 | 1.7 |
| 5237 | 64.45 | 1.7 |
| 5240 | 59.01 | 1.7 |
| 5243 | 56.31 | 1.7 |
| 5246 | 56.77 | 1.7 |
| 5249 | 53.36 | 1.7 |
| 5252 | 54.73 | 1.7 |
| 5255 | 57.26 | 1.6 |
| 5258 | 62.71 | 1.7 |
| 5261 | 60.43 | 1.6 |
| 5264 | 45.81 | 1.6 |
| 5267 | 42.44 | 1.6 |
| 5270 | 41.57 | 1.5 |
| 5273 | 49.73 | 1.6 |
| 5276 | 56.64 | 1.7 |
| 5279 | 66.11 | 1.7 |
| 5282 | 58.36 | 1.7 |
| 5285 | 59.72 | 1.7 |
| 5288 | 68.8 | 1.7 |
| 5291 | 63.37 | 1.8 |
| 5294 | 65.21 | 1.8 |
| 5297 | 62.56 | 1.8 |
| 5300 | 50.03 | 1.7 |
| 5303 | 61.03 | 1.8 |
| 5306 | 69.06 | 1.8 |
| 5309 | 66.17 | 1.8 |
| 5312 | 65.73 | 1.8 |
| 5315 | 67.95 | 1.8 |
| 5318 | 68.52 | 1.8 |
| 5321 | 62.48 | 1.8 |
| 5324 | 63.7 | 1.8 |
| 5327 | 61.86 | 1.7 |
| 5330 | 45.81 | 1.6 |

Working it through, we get 62.71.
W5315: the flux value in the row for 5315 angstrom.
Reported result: 67.95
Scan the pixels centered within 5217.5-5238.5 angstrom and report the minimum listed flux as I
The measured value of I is 48.17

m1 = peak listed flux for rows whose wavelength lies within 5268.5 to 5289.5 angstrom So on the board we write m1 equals 68.8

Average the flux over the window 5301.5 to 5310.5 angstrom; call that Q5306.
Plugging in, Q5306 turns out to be 65.4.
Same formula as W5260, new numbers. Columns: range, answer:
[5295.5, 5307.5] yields 69.06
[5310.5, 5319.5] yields 68.52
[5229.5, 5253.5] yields 64.45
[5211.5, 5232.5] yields 61.88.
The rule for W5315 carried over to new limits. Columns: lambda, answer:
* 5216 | 56.65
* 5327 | 61.86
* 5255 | 57.26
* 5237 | 64.45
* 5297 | 62.56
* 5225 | 54.33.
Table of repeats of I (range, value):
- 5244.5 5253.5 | 53.36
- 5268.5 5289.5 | 41.57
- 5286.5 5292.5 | 63.37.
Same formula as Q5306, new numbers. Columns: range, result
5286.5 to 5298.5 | 65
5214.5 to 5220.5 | 56.7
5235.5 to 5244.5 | 59.9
